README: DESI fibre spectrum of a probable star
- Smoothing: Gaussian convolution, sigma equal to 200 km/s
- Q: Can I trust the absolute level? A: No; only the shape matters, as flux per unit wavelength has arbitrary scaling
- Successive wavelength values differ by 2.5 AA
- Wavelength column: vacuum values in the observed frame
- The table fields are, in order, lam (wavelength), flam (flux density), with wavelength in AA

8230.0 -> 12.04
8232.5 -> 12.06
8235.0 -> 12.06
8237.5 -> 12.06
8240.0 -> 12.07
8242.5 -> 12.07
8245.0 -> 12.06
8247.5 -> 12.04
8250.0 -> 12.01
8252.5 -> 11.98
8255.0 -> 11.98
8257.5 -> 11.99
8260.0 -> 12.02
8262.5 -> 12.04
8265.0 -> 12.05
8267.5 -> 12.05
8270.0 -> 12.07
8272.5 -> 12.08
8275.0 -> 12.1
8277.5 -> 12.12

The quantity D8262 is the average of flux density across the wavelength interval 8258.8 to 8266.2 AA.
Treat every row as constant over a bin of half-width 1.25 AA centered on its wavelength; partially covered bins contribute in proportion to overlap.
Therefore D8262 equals 12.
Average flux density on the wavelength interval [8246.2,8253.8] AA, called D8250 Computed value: 12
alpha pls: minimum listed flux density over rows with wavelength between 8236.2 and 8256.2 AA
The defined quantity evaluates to 11.98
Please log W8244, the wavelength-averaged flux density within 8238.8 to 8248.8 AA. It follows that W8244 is 12.1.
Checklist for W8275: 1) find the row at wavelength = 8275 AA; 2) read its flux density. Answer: 12.1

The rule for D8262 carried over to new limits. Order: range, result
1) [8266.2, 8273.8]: 12.1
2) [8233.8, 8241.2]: 12.1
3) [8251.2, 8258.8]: 12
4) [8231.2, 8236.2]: 12.1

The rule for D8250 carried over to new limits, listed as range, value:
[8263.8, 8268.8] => 12.1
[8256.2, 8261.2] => 12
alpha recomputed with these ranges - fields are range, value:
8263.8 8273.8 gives 12.05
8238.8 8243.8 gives 12.07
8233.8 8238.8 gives 12.06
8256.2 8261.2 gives 11.99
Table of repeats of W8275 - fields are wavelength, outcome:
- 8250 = 12.01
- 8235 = 12.06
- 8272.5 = 12.08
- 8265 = 12.05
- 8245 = 12.06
